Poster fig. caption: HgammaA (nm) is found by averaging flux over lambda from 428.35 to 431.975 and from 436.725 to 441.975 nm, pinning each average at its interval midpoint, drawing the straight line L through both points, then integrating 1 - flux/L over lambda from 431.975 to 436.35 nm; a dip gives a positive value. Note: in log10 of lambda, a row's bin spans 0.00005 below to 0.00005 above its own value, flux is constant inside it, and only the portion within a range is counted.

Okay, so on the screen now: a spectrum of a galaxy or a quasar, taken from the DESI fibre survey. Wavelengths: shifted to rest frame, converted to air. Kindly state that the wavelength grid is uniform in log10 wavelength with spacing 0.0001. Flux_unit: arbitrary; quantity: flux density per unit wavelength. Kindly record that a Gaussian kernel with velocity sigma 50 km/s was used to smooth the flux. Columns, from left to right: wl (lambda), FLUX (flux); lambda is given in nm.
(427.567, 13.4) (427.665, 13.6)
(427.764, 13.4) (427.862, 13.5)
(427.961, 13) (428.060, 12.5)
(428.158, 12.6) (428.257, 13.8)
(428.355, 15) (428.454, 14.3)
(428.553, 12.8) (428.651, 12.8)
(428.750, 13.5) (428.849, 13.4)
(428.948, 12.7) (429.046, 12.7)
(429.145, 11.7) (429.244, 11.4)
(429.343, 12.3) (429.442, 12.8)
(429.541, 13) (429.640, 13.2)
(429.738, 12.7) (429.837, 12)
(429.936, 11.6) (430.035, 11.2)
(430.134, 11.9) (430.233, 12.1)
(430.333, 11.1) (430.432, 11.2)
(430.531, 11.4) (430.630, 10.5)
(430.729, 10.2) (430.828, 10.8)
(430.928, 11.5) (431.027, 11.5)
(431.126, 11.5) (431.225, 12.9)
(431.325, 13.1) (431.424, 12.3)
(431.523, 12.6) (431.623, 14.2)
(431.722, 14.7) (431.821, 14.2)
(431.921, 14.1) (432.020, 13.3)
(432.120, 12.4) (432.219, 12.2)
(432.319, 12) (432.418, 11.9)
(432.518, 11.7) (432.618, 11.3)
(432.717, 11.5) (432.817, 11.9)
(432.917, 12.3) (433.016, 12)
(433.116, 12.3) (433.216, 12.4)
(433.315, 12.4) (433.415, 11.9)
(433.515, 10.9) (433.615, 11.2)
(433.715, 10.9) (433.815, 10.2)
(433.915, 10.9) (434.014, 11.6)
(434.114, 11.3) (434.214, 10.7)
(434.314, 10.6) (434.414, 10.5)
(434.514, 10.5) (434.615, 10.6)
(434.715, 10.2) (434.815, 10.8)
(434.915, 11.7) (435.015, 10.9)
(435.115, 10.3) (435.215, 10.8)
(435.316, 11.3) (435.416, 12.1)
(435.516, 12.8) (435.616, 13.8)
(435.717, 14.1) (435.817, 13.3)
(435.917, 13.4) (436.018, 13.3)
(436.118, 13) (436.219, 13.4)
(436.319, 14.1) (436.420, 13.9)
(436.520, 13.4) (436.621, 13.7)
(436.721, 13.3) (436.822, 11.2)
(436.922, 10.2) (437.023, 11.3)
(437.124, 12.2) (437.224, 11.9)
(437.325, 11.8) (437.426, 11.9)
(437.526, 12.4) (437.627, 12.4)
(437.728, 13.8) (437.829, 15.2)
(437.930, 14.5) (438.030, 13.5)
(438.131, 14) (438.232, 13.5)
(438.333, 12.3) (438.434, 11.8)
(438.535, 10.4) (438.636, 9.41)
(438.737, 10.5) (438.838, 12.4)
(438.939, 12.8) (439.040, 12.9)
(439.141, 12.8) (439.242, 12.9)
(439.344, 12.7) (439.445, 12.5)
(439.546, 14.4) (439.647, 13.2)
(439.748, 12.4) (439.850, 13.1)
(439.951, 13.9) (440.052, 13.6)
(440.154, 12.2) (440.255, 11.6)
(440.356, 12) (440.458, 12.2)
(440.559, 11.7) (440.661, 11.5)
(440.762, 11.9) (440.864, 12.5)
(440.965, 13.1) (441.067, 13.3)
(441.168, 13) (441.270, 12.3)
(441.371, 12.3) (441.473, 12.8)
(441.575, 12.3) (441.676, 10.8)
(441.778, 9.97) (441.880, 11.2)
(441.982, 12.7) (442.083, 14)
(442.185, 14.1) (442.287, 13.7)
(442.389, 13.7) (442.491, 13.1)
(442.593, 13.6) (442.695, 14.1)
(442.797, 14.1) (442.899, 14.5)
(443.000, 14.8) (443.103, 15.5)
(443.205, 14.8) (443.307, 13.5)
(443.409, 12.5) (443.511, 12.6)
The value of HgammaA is 0.20 nm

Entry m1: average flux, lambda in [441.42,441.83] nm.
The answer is 11.5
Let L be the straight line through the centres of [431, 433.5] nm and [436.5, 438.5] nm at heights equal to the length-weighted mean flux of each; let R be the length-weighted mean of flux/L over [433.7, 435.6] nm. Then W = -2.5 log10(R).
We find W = 0.142 mag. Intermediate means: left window 12.5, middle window 11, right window 12.7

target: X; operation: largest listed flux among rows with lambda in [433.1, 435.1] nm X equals 12.4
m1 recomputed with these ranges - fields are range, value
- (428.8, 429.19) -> 12.6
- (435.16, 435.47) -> 11.4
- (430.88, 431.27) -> 11.9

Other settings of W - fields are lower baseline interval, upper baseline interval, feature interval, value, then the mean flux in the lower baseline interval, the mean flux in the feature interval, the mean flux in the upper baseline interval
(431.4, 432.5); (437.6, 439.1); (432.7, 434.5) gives 0.14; 13.1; 11.4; 12.6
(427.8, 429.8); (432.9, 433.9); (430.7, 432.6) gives -0.03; 13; 12.5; 11.6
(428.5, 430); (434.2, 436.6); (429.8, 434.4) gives 0.04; 12.6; 11.9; 12.1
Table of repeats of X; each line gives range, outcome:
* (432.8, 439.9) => 15.2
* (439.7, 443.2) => 15.5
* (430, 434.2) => 14.7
